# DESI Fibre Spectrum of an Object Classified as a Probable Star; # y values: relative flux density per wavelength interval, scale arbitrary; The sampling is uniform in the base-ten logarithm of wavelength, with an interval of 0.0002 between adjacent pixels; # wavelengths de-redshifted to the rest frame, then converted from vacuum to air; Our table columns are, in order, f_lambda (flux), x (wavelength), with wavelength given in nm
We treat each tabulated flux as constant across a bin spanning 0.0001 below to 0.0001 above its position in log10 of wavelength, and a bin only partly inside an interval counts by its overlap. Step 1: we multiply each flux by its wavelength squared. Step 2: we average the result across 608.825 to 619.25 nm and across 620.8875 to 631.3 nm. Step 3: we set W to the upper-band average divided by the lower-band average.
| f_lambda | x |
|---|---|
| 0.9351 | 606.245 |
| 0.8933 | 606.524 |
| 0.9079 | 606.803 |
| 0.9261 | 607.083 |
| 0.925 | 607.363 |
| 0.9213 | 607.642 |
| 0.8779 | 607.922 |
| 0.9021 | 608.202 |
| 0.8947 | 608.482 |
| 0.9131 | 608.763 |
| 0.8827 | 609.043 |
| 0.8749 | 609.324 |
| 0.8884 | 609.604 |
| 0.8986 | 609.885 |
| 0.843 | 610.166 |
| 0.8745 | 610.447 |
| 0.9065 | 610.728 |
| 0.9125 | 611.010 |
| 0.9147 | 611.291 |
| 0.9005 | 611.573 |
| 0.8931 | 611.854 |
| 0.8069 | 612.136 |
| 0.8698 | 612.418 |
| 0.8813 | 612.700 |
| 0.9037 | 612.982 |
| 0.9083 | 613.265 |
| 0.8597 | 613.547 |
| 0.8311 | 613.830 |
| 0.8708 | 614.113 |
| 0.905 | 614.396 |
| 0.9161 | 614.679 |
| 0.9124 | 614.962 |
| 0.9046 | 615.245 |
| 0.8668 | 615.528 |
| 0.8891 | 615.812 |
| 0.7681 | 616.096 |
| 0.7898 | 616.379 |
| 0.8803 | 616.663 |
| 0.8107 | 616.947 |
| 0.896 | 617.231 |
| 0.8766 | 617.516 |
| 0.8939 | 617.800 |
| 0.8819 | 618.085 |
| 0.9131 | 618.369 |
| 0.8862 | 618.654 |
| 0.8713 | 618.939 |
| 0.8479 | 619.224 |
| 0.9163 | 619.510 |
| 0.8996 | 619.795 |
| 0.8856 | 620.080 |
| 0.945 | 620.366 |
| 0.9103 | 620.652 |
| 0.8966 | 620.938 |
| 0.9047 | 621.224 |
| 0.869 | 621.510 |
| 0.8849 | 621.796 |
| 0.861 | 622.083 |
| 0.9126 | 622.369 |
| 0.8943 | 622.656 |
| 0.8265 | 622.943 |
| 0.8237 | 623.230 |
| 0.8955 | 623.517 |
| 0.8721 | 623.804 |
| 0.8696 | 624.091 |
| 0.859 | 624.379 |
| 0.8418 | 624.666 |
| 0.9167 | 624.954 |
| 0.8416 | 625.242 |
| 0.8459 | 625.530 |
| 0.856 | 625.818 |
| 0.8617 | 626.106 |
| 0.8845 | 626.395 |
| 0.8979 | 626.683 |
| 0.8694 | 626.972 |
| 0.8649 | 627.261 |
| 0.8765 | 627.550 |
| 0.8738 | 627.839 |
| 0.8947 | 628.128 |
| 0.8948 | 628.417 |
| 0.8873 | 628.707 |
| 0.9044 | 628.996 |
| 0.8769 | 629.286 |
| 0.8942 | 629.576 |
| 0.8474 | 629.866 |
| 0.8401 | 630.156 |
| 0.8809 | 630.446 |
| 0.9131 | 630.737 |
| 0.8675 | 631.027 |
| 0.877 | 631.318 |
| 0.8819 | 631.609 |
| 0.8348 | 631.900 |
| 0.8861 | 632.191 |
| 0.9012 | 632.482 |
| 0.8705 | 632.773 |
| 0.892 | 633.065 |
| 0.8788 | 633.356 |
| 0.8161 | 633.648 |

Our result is 1.0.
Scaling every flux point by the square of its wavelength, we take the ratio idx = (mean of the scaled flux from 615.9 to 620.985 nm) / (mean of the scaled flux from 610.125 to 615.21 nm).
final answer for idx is 1.01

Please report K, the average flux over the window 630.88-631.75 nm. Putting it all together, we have 0.876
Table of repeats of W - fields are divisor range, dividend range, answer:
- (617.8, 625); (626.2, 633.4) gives 1.02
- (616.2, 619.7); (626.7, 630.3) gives 1.04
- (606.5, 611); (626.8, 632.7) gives 1.05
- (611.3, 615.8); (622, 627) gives 1.02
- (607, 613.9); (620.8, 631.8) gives 1.04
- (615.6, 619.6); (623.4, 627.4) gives 1.03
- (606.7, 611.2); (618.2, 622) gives 1.03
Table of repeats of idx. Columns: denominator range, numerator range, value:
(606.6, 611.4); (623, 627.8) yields 1.02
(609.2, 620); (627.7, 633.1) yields 1.05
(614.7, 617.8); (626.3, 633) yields 1.06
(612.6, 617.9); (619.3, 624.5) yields 1.04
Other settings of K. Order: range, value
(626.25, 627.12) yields 0.883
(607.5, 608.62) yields 0.9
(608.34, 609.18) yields 0.897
